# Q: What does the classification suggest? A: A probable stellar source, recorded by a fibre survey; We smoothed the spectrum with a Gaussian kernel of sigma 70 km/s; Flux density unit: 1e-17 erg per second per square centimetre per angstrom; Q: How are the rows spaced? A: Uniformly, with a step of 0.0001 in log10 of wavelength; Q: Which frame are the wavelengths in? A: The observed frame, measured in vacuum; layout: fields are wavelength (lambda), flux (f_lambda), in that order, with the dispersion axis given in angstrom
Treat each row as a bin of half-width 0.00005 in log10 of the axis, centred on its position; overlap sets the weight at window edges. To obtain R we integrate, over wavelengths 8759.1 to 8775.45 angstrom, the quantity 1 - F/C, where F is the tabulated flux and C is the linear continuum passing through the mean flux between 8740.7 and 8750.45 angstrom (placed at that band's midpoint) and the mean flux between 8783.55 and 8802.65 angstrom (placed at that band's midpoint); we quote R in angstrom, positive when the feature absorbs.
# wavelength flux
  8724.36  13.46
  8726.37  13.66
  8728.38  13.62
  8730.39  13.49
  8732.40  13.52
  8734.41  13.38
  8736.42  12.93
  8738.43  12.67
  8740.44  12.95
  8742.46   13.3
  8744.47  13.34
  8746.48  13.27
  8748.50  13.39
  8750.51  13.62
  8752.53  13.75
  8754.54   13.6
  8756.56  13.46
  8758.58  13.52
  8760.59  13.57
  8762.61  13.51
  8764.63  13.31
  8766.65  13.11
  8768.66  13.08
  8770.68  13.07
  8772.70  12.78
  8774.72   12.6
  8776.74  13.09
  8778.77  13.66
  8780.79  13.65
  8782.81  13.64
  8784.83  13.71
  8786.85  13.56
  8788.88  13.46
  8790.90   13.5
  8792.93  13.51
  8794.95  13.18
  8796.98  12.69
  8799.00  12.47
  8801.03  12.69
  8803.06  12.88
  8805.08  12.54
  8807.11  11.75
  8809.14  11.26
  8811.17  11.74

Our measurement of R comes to 0.14 angstrom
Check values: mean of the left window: 13.3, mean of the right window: 13.2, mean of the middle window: 13.2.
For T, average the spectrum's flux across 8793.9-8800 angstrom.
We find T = 12.8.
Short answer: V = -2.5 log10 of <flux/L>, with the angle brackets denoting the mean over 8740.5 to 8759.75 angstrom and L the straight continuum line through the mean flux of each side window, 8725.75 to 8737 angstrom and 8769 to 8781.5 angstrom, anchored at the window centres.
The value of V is -0.01 mag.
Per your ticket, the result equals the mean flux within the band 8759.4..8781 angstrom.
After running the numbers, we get 13.2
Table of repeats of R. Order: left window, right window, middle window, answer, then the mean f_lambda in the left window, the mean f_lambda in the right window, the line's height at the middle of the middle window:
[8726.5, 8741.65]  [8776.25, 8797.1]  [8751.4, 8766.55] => -0.2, 13.2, 13.5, 13.3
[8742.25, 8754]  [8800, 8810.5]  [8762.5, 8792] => -1.1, 13.5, 12.2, 12.8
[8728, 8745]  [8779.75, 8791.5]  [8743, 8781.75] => 0.3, 13.2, 13.6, 13.4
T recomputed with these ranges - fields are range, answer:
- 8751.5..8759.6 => 13.6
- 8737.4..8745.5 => 13.1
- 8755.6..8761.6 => 13.5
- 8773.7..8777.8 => 12.8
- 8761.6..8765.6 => 13.4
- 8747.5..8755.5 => 13.6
